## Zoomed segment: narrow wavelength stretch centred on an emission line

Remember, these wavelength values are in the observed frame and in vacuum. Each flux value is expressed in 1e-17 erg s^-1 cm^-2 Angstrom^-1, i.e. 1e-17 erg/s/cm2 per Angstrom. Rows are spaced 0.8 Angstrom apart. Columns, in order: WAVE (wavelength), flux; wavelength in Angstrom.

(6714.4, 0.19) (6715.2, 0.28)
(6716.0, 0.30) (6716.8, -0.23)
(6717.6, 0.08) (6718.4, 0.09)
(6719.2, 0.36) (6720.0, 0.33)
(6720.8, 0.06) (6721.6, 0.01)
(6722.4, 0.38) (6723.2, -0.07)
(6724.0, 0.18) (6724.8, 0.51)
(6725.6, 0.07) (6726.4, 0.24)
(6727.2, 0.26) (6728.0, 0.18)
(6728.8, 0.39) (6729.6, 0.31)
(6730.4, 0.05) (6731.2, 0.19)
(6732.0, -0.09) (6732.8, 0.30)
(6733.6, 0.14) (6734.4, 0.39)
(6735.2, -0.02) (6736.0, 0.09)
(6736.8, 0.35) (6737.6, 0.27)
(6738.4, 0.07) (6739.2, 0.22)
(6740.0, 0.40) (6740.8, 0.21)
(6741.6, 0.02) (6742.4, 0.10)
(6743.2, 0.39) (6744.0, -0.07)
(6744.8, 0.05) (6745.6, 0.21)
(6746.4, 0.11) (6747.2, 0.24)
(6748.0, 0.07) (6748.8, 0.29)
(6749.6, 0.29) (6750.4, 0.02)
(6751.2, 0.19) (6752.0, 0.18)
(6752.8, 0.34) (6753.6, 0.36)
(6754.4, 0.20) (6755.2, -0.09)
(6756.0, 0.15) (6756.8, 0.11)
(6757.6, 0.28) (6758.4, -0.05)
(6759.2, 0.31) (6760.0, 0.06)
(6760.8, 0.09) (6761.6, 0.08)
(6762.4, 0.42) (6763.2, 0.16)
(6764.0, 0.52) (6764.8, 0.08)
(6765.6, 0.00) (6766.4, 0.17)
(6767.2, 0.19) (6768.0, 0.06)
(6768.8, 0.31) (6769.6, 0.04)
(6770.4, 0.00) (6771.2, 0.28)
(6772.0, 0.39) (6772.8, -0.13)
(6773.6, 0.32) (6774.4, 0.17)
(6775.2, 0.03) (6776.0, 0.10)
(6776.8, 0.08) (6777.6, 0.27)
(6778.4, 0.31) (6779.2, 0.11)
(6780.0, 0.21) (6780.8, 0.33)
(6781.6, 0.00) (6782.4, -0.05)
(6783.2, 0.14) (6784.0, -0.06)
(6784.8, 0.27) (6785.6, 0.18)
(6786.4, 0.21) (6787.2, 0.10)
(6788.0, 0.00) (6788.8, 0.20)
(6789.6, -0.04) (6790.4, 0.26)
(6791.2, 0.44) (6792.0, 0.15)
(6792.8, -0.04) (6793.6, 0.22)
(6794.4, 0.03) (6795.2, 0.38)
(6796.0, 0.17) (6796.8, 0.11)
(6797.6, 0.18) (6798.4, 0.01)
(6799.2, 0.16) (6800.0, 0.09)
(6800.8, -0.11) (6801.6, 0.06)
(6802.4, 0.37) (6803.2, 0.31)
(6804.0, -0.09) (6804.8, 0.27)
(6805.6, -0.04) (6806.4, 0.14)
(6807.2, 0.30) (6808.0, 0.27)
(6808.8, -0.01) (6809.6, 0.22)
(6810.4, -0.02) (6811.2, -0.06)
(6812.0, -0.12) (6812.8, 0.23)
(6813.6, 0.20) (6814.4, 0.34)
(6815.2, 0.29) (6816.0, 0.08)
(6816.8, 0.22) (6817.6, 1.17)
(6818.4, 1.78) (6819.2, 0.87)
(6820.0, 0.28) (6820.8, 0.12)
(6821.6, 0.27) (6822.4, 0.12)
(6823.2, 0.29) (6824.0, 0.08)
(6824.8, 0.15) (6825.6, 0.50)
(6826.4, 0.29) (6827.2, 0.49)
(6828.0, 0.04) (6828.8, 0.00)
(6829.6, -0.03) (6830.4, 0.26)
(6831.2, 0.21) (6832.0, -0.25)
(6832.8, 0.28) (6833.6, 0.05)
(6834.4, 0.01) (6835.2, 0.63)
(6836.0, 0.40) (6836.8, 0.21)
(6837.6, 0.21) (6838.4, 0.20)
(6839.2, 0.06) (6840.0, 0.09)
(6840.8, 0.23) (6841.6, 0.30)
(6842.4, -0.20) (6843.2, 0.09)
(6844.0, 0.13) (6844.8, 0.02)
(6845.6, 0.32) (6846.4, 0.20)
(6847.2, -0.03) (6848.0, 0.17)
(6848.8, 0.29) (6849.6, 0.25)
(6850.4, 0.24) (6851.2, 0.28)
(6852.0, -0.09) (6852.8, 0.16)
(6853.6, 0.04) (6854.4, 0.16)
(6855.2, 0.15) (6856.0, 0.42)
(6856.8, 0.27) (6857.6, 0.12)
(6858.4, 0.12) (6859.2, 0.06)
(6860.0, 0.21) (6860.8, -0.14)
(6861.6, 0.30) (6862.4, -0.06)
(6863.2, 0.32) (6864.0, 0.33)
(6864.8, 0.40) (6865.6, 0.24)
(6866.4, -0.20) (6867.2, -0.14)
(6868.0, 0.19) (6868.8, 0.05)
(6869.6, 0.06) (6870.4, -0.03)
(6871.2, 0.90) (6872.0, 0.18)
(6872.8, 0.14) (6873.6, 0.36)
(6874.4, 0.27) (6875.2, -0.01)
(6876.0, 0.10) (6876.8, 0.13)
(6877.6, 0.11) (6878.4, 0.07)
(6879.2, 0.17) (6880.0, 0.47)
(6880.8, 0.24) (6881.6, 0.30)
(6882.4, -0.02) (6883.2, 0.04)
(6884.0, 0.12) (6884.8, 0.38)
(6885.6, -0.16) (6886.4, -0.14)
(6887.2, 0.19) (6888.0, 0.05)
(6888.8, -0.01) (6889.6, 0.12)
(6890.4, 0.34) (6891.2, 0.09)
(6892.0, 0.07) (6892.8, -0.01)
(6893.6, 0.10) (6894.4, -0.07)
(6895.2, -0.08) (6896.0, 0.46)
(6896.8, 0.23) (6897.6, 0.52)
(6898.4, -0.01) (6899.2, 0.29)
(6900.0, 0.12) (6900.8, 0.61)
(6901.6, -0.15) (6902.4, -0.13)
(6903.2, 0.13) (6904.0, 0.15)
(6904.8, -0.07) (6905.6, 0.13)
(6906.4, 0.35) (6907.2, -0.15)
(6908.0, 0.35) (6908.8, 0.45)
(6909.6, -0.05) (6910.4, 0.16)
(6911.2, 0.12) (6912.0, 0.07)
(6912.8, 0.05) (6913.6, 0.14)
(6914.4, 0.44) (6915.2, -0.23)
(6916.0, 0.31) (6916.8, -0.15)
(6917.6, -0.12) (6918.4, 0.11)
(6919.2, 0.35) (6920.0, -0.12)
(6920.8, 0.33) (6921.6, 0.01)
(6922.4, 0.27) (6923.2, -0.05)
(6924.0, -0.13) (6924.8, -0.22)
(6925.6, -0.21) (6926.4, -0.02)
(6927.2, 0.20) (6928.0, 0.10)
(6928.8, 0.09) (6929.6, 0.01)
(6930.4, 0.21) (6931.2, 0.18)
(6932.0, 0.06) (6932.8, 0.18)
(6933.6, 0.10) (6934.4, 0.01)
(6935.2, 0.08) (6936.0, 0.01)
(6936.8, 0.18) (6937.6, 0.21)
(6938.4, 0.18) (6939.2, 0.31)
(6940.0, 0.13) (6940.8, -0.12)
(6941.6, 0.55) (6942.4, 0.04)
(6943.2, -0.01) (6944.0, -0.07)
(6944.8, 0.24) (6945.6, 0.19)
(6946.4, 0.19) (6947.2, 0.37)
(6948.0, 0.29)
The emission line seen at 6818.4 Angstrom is [O III] 5007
